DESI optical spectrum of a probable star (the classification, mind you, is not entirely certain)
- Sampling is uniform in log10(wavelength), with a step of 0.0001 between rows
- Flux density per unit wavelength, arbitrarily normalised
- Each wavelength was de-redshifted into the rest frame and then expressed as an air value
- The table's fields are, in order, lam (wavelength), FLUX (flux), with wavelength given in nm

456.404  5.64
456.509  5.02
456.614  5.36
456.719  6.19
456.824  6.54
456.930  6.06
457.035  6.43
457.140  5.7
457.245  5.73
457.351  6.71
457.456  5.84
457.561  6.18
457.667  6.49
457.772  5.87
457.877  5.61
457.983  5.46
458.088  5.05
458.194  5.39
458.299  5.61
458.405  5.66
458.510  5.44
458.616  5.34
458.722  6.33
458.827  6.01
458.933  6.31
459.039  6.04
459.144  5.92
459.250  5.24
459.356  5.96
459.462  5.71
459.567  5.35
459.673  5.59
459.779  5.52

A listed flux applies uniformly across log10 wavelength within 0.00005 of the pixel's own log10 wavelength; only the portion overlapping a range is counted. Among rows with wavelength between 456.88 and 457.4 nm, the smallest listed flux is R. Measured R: 5.7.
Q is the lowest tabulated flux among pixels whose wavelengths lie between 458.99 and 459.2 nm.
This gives 5.92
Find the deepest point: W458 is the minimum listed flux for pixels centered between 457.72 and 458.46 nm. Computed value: 5.05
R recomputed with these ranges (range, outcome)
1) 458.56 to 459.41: 5.24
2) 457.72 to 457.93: 5.61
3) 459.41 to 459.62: 5.35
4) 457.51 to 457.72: 6.18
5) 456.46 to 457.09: 5.02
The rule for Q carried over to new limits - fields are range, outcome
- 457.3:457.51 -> 5.84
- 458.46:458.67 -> 5.34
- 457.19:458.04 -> 5.46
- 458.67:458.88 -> 6.01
